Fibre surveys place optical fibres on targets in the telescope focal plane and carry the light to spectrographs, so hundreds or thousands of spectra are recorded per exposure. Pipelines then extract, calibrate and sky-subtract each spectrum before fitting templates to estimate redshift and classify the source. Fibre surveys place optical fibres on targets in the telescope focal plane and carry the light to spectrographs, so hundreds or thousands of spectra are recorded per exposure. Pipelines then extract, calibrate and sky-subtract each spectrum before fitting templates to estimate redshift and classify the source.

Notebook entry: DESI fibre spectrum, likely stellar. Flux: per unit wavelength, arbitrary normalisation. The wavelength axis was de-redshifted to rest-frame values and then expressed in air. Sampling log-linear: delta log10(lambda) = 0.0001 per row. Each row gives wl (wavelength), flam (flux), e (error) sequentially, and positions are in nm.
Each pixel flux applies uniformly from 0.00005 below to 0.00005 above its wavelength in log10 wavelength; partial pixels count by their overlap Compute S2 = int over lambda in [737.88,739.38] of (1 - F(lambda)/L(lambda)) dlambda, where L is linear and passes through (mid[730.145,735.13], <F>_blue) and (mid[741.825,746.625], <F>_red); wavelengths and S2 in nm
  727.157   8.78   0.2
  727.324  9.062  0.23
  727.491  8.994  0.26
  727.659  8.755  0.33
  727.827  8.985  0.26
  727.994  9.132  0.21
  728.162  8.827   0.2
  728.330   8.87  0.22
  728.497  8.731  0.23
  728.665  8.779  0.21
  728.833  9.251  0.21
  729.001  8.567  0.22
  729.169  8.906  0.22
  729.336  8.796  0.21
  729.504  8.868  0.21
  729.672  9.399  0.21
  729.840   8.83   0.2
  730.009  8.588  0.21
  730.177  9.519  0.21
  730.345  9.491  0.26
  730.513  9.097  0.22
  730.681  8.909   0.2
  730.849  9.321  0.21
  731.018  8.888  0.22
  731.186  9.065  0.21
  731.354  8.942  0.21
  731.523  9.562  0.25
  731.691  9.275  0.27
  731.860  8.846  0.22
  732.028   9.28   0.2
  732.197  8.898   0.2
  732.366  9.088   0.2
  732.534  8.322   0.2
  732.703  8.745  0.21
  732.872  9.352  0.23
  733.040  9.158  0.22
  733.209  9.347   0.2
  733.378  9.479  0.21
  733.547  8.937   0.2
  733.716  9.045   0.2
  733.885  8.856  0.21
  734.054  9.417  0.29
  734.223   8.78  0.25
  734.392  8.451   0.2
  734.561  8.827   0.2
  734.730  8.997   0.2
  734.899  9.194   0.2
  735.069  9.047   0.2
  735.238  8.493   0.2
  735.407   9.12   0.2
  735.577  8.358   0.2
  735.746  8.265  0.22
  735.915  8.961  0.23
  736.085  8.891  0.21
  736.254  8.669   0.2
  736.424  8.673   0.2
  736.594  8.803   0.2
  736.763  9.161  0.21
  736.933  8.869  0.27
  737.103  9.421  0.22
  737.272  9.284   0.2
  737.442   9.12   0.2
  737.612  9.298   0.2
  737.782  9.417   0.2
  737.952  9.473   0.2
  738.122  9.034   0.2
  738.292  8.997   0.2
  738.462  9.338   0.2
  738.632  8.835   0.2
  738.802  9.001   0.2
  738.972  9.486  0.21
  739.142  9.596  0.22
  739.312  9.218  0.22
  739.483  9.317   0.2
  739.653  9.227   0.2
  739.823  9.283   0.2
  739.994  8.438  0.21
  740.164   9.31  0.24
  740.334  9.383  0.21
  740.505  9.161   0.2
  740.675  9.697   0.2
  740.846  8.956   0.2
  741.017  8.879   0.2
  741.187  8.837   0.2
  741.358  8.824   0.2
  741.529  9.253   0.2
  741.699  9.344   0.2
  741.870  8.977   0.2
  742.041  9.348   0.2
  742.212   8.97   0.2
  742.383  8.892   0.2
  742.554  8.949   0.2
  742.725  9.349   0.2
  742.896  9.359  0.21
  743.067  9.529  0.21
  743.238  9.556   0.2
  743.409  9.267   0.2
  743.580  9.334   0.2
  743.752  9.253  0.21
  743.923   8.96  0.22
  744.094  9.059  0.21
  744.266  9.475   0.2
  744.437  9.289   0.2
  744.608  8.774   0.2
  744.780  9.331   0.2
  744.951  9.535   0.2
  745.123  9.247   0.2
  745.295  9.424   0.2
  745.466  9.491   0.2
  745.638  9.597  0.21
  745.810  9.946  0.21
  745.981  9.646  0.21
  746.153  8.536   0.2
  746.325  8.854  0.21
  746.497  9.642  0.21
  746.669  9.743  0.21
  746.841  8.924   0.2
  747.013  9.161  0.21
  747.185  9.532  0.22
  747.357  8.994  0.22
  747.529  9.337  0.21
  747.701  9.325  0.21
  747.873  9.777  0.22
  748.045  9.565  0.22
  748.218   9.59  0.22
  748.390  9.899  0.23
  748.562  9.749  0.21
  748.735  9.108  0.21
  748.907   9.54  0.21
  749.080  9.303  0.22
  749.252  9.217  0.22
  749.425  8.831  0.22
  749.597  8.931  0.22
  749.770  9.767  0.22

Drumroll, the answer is -0.01 nm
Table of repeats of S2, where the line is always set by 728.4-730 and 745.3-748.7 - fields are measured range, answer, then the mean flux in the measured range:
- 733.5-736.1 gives 0.06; 8.85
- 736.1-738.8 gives 0.02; 9.08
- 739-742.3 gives 0.03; 9.16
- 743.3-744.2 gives 0.01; 9.19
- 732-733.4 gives -0.01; 9.05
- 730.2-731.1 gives -0.02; 9.17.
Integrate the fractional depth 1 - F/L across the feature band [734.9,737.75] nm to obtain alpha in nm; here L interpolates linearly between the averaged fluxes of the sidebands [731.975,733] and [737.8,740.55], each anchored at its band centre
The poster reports 0.05 nm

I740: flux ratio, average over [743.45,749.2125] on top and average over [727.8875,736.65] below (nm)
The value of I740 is 1.04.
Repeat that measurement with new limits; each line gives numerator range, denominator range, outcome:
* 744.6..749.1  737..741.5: 1.02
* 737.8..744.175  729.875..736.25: 1.02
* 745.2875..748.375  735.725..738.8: 1.04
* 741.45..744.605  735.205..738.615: 1.03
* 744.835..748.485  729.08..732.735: 1.04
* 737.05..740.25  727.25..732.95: 1.02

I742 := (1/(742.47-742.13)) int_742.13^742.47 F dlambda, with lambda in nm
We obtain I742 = 8.93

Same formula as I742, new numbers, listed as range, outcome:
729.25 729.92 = 8.99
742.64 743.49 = 9.42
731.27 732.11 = 9.18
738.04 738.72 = 9.05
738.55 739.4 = 9.23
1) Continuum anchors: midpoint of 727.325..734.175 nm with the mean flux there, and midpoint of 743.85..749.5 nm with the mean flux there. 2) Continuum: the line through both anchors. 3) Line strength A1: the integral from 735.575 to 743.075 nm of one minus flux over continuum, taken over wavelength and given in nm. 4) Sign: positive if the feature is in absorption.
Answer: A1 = 0.08 nm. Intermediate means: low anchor 9.03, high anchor 9.35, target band 9.1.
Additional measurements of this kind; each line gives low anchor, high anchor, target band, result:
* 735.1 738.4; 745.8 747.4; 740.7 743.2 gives 0.001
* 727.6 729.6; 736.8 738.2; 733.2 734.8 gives 0.017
